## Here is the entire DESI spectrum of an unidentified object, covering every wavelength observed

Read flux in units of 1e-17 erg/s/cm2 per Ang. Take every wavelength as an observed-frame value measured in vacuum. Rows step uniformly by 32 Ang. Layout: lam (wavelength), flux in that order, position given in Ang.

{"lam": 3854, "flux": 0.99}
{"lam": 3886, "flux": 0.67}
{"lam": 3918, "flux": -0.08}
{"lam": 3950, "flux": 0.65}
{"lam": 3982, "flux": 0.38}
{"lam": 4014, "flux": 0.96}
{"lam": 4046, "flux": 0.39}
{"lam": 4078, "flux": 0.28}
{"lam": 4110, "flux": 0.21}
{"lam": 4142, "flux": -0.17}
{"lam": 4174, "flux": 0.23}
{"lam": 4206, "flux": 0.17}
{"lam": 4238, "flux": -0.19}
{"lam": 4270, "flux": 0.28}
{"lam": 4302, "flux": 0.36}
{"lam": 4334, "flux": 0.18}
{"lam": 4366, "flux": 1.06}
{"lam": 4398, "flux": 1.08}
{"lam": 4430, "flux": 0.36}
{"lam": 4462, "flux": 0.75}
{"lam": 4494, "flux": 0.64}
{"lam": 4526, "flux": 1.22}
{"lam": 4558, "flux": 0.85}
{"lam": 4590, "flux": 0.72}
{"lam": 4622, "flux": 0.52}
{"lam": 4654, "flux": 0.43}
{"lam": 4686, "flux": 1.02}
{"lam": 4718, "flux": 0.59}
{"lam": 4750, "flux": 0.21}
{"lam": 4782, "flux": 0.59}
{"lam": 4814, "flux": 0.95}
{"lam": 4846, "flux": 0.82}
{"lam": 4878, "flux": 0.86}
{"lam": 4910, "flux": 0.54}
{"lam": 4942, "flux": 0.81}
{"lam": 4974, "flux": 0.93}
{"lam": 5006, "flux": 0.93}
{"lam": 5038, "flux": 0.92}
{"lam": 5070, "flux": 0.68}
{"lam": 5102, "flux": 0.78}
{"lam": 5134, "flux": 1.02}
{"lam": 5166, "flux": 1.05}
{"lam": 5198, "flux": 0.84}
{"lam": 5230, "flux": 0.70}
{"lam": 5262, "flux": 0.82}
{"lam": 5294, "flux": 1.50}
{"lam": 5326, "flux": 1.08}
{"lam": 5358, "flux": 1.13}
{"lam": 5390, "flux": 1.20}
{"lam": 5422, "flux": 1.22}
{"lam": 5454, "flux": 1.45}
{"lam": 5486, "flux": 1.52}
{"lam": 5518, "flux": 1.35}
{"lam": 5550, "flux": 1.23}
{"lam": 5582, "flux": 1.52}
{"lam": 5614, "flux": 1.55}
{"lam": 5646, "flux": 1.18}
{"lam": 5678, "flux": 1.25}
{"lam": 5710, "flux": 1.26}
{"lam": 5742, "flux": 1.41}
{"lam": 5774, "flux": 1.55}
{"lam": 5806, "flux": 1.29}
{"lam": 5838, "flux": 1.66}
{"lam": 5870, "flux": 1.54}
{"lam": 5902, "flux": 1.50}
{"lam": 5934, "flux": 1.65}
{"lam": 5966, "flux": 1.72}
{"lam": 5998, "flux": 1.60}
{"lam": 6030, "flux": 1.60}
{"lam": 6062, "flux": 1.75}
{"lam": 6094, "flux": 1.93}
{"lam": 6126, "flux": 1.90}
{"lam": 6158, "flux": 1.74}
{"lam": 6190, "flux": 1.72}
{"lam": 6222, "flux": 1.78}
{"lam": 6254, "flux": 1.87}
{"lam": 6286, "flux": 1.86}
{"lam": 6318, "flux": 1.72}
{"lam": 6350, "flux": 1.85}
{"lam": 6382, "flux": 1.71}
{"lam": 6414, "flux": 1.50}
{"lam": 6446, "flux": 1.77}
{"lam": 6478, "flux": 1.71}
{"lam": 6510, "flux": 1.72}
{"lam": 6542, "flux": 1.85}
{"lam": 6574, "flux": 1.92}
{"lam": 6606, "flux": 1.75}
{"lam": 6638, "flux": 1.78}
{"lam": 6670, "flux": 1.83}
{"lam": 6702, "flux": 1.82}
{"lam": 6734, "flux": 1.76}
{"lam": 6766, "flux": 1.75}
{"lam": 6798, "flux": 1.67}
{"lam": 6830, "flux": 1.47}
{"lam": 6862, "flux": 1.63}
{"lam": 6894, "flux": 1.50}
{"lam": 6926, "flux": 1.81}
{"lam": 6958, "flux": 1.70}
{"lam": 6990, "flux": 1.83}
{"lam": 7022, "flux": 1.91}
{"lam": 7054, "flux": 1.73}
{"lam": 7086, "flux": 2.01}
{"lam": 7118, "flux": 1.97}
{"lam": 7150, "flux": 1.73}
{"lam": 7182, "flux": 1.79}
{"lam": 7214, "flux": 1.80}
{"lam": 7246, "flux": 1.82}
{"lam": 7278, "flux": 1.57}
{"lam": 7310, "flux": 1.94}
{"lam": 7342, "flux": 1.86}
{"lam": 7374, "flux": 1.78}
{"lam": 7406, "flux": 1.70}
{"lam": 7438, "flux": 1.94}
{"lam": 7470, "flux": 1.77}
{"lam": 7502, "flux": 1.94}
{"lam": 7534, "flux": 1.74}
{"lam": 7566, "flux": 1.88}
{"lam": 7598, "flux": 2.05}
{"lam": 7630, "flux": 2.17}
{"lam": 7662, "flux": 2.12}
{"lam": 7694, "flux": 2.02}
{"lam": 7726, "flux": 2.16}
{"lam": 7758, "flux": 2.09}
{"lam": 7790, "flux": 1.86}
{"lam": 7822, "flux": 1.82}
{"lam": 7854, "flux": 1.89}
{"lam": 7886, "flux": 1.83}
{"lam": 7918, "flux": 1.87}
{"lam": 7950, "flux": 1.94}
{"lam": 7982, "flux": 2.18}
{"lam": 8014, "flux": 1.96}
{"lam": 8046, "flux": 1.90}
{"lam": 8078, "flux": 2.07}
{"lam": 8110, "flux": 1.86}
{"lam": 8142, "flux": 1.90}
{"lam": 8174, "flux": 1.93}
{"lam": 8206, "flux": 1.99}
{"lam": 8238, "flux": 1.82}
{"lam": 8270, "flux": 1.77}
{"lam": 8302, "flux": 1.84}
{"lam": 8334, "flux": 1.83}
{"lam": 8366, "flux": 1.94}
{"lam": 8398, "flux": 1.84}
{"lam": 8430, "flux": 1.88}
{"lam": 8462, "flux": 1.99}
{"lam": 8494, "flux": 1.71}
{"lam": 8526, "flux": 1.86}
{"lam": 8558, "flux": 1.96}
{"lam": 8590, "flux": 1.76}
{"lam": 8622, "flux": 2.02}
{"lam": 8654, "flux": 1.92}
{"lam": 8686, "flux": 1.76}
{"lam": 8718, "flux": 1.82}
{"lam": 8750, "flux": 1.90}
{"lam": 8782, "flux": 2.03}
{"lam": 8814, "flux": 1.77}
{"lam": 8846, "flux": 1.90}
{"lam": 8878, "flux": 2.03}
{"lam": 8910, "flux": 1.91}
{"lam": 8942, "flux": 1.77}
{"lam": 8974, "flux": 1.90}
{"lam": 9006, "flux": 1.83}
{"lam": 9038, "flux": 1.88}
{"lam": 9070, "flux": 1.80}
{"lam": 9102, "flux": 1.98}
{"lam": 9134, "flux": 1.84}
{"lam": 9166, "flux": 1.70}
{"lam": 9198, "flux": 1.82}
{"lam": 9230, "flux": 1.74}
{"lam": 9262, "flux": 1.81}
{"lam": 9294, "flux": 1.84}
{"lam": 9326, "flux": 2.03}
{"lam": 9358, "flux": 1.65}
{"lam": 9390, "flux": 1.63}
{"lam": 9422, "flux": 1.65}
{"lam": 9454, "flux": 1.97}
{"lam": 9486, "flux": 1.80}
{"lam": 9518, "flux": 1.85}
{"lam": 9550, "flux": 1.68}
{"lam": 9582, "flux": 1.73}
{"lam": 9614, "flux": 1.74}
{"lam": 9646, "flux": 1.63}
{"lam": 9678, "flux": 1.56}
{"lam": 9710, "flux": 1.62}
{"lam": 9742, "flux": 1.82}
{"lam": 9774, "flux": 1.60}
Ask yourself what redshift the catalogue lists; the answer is 0.32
